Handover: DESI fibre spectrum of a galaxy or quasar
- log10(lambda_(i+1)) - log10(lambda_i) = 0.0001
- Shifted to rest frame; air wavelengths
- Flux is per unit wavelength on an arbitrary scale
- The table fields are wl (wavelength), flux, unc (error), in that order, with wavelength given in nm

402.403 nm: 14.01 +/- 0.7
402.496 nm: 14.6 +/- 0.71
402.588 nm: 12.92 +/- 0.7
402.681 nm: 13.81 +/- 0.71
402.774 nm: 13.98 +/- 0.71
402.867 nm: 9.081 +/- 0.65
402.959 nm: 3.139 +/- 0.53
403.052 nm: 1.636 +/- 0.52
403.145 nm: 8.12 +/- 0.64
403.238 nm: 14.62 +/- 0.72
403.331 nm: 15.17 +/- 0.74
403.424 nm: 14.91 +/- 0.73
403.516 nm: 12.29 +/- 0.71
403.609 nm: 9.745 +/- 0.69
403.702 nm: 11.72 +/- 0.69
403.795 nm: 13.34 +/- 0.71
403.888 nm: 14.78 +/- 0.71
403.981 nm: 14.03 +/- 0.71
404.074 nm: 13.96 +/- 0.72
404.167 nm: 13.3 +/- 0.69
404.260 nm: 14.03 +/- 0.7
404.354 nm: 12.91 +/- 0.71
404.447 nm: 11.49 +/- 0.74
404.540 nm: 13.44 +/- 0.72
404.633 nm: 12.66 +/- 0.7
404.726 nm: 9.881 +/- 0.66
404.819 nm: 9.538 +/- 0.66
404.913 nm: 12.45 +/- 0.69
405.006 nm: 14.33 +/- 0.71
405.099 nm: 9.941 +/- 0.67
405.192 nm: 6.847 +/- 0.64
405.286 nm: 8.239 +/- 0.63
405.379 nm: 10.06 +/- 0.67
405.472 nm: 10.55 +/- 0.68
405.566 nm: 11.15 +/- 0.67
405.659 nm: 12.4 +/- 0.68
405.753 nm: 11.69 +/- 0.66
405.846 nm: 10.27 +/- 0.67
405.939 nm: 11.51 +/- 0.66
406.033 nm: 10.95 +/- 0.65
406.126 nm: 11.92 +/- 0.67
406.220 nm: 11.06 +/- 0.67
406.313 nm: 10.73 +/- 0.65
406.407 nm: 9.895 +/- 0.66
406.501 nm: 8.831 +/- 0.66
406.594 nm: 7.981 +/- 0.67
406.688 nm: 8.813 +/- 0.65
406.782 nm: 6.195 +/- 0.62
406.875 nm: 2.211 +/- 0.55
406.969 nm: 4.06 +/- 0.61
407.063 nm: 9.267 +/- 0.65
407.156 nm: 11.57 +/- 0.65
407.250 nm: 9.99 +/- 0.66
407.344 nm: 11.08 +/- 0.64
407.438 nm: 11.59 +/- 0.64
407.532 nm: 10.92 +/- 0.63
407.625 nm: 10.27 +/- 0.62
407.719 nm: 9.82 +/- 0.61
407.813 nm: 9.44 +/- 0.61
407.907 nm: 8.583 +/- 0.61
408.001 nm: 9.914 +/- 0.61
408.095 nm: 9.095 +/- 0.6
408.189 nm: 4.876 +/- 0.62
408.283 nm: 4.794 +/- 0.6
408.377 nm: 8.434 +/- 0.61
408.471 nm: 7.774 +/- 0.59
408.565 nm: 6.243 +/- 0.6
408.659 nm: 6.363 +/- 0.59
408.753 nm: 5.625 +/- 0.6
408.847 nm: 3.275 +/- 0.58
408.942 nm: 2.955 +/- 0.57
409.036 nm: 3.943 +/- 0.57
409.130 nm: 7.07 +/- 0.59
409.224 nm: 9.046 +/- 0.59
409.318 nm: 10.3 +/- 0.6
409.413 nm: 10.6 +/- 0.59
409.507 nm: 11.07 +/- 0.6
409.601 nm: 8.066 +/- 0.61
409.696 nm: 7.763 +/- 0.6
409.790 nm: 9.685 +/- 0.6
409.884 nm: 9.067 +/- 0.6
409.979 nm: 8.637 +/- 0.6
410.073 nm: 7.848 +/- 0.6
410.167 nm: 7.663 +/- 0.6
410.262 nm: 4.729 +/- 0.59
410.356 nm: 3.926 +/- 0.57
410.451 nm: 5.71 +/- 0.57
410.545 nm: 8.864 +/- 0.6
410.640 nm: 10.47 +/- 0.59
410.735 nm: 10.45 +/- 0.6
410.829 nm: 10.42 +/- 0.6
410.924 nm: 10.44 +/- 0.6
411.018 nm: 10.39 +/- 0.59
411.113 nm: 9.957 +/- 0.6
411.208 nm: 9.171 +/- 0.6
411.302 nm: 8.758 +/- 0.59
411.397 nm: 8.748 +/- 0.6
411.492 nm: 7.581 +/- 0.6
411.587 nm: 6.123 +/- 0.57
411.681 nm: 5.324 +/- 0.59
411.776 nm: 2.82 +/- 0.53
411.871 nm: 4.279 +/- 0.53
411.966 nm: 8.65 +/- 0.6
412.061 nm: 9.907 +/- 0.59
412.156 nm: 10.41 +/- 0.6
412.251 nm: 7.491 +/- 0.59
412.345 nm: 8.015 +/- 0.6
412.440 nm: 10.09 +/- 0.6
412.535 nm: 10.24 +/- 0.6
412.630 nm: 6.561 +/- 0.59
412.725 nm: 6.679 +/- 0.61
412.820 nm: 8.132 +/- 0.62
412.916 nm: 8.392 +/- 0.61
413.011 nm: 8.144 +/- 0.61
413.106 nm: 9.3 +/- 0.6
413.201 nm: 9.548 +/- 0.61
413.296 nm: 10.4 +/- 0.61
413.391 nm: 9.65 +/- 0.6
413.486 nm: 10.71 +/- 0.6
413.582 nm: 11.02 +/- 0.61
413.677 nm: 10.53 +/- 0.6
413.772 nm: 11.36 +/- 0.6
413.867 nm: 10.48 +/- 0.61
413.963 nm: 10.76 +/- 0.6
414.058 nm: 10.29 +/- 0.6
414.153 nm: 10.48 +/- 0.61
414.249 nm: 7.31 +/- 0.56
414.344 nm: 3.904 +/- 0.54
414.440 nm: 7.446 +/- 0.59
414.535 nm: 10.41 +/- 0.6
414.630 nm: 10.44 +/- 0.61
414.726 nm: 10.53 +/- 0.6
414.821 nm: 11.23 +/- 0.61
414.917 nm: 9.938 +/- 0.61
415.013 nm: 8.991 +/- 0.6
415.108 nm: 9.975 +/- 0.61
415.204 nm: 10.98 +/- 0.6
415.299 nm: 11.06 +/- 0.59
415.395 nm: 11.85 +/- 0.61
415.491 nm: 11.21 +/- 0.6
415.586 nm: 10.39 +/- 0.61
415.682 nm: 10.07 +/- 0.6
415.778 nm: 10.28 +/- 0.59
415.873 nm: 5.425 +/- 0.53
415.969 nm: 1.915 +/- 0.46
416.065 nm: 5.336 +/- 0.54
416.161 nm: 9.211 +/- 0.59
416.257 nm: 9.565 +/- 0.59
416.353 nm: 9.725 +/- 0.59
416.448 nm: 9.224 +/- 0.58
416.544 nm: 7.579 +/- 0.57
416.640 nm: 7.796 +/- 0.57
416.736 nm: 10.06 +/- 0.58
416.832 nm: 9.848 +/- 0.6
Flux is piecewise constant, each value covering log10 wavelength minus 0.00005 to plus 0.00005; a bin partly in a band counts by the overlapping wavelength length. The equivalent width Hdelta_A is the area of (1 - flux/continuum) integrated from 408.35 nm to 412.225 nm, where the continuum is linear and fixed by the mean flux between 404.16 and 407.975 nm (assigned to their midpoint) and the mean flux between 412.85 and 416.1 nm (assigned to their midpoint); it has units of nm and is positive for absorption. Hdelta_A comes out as 0.81 nm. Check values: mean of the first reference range 10.3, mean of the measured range 7.76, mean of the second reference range 9.41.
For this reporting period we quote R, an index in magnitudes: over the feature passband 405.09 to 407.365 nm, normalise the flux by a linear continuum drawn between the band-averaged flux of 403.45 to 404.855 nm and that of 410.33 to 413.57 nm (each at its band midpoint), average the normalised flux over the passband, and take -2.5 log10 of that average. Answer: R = 0.21 mag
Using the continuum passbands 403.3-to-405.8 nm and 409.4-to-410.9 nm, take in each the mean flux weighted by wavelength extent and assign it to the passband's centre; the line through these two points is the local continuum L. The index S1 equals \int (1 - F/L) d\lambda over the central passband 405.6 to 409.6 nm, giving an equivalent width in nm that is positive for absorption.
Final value 0.581 nm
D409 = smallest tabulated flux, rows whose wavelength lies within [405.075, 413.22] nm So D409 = 2.211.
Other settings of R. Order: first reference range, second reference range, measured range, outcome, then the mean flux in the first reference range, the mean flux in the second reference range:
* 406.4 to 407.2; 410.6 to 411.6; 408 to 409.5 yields 0.210 mag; 7.52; 9.42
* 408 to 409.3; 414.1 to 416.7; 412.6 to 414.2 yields -0.167 mag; 6.35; 8.98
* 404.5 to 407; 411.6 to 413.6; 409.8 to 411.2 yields 0.033 mag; 9.94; 8.29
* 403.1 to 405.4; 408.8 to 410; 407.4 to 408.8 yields 0.089 mag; 12.1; 7.79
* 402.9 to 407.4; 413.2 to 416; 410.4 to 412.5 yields 0.191 mag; 10.6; 9.67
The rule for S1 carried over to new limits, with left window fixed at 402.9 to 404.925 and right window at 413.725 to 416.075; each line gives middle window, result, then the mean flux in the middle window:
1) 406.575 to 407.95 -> 0.27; 8.8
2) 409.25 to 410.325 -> 0.19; 8.61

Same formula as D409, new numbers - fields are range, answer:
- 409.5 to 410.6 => 3.926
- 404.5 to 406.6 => 6.847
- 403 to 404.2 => 1.636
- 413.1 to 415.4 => 3.904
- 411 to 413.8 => 2.82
